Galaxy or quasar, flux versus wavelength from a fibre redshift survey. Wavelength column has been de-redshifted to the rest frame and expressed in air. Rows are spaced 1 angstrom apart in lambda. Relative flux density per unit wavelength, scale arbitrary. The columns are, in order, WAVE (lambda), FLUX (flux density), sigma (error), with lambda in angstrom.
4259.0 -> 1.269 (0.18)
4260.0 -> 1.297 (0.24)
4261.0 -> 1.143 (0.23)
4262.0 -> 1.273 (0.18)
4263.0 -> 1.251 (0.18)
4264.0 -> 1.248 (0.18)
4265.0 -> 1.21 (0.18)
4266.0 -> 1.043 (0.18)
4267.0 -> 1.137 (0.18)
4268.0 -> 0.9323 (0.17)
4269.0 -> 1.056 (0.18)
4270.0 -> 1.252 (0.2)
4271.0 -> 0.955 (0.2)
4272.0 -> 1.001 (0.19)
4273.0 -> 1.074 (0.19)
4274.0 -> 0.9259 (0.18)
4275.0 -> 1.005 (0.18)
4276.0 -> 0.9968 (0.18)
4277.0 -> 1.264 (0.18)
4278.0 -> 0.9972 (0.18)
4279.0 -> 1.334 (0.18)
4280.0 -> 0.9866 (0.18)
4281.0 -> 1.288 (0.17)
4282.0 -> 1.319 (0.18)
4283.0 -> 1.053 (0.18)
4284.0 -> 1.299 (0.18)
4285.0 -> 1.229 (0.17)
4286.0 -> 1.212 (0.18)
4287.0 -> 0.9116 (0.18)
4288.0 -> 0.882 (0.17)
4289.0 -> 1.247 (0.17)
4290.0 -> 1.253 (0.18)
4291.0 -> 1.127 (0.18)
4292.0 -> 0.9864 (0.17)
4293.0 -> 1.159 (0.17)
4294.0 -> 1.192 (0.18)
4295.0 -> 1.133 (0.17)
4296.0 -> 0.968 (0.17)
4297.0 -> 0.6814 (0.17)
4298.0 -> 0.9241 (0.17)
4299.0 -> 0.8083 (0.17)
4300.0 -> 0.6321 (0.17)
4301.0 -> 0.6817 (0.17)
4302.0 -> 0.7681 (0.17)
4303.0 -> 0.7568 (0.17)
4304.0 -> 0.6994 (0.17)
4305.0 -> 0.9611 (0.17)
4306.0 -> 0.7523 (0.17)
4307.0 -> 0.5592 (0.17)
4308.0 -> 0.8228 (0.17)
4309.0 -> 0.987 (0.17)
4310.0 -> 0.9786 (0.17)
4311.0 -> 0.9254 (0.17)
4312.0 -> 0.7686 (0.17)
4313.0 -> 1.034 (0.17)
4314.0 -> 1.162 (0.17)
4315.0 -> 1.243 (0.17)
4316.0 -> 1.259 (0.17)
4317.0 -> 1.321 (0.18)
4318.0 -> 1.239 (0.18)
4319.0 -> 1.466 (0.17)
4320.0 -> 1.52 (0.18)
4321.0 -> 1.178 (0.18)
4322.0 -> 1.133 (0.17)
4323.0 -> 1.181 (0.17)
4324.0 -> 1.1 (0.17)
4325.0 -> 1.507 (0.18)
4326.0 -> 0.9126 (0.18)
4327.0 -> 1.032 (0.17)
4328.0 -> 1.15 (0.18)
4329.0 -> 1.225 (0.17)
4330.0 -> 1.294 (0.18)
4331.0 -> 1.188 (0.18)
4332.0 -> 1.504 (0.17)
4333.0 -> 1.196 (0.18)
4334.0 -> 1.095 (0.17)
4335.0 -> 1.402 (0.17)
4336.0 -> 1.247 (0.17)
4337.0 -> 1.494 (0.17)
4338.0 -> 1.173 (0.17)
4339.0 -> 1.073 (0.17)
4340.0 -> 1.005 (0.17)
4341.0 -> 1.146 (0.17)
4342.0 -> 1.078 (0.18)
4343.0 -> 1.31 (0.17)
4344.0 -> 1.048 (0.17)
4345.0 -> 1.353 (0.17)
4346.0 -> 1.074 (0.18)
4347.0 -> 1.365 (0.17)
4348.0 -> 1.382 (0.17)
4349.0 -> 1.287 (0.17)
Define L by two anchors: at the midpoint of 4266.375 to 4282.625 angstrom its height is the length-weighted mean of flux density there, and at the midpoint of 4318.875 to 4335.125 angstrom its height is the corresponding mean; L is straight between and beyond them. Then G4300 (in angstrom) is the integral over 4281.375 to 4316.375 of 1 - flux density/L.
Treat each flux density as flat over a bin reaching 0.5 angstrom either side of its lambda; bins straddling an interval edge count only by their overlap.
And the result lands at 5.2 angstrom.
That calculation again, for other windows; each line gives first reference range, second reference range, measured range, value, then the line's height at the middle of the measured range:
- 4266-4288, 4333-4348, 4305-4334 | 1.2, 1.17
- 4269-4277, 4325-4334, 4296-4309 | 4.1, 1.13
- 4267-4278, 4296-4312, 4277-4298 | -4.1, 0.93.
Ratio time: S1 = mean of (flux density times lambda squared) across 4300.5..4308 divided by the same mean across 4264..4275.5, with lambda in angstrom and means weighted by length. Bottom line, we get 0.7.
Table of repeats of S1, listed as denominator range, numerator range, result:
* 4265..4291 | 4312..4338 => 1.14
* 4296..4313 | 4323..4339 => 1.54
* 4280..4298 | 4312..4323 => 1.13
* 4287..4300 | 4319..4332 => 1.23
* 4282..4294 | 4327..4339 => 1.13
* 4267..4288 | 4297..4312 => 0.74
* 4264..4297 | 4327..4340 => 1.15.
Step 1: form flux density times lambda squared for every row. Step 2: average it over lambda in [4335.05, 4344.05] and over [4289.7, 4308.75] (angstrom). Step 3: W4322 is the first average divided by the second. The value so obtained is 1.37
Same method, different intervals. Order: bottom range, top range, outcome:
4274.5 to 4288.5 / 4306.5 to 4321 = 0.99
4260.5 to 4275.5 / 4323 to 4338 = 1.16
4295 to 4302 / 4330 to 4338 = 1.63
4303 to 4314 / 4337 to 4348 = 1.40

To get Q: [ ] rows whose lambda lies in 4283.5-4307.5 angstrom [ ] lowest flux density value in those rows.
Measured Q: 0.5592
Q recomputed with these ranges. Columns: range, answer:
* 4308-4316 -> 0.7686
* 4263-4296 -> 0.882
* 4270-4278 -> 0.9259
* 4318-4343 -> 0.9126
